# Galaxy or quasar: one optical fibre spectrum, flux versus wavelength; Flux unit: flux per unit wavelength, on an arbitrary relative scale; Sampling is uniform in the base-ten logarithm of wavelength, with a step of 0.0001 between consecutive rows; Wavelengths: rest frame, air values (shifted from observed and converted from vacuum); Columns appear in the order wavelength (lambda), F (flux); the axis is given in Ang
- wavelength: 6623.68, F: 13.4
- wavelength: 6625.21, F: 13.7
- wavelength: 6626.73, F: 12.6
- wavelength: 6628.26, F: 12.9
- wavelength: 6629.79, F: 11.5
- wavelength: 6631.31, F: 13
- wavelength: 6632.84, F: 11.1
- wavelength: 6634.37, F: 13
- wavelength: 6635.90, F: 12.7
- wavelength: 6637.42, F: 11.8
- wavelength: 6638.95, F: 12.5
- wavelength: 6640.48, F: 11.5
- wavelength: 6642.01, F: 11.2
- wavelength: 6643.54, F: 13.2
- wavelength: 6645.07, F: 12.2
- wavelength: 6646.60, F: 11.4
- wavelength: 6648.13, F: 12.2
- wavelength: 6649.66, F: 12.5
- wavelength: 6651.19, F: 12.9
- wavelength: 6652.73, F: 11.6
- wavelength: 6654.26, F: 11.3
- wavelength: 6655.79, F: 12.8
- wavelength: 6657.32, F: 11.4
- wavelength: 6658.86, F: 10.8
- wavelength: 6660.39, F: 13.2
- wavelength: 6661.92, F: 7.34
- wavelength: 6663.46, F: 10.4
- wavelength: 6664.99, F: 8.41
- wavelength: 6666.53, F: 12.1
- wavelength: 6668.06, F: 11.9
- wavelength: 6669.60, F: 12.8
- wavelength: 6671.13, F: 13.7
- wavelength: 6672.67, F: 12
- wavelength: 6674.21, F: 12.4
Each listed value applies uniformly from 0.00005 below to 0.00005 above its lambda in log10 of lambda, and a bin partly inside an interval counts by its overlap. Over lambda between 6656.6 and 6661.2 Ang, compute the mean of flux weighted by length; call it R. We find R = 11.8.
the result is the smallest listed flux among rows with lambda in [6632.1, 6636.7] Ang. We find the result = 11.1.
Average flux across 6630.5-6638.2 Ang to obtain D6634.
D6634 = 12.3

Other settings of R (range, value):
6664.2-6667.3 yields 10.3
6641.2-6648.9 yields 12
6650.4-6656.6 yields 12.1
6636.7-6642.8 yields 11.7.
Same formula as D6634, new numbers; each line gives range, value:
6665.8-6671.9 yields 12.6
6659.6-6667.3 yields 10.3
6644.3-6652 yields 12.2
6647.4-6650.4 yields 12.4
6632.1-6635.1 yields 12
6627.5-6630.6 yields 12.2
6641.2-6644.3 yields 12.2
